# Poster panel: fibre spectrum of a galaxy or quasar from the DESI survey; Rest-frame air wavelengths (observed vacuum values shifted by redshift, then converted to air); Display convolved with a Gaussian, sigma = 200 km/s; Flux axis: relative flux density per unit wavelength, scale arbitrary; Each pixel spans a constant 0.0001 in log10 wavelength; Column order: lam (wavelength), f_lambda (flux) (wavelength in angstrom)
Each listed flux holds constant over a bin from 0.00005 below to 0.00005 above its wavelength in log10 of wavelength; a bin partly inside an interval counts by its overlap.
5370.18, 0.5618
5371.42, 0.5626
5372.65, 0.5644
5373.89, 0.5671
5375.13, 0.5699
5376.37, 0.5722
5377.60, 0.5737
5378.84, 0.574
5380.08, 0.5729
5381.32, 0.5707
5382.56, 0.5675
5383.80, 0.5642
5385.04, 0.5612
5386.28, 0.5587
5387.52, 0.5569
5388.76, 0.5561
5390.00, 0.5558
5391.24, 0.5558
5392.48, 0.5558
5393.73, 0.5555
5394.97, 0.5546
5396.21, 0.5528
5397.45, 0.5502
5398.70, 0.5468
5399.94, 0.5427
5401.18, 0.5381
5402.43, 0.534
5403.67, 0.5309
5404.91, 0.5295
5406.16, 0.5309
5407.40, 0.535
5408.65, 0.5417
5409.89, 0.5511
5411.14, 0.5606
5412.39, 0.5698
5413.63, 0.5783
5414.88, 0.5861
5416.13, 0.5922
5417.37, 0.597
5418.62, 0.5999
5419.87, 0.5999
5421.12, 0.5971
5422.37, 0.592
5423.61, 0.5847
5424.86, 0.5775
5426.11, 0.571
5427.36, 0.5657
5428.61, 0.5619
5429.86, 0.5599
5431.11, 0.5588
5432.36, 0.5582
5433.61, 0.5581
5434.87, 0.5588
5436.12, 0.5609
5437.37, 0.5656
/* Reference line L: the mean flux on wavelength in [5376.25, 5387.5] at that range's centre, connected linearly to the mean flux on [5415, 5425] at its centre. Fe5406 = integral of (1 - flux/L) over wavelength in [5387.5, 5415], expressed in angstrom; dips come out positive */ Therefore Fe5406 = 1.45 angstrom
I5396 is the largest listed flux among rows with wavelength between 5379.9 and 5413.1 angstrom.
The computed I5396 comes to 0.5729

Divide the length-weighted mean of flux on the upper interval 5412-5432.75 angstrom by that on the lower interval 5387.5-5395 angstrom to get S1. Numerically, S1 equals 1.04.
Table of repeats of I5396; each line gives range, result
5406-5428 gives 0.5999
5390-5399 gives 0.5558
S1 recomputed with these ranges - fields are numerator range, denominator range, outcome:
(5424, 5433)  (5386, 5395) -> 1.02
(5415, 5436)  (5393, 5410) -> 1.06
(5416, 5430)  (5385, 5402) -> 1.06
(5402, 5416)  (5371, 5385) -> 0.97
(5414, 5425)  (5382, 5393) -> 1.06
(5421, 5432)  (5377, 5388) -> 1.01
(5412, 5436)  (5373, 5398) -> 1.03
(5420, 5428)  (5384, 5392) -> 1.04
